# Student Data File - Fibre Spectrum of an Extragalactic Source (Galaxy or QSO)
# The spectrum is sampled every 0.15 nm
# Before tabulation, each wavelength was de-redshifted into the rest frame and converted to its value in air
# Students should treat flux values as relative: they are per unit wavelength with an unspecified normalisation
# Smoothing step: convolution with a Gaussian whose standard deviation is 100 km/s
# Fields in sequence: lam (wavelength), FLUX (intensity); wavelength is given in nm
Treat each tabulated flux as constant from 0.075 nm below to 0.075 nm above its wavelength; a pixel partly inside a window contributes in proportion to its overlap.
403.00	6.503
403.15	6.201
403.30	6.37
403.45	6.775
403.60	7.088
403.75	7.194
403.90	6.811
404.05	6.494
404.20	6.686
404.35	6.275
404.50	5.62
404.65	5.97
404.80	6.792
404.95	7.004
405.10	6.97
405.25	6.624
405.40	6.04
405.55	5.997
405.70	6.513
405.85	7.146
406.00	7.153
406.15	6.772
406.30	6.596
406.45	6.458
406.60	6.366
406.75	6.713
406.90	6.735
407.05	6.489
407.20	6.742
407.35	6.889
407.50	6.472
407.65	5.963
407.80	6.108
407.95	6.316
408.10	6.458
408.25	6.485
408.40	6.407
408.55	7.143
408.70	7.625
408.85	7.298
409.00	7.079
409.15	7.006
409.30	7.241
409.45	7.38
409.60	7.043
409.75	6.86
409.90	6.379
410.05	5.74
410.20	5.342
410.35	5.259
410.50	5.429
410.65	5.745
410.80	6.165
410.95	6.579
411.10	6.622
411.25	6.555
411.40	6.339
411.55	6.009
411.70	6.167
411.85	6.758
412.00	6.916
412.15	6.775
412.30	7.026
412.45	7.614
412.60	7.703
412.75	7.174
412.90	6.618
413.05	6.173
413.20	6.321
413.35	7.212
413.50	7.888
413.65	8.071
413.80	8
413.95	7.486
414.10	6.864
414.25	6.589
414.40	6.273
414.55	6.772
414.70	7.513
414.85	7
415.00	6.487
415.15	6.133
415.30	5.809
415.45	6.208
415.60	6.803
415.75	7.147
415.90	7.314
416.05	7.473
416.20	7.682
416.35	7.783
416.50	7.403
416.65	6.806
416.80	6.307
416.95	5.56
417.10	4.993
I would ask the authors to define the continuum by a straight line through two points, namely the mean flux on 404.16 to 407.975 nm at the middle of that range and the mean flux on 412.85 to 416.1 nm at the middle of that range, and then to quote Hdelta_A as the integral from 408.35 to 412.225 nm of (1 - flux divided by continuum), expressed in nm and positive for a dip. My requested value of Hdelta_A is 0.10 nm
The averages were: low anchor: 6.52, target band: 6.53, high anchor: 6.91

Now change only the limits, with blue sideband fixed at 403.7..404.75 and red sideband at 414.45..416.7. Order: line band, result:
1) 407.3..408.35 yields 0.03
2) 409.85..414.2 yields 0.09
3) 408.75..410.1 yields -0.05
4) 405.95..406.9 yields -0.02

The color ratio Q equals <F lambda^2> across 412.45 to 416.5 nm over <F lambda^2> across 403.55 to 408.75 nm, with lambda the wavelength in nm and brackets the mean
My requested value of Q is 1.1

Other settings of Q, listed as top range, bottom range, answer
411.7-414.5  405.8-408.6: 1.10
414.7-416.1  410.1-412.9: 1.06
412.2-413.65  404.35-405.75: 1.16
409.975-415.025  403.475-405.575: 1.06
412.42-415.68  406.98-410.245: 1.07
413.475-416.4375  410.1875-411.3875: 1.20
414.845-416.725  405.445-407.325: 1.09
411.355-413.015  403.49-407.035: 1.07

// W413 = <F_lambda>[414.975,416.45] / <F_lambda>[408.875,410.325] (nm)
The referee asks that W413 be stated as 1.04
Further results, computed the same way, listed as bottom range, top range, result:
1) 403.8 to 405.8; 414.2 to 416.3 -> 1.05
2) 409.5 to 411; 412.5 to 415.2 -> 1.16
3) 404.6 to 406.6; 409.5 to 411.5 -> 0.93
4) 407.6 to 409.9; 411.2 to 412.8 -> 1.00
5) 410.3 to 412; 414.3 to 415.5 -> 1.05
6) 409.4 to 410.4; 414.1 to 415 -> 1.08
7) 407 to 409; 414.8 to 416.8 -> 1.04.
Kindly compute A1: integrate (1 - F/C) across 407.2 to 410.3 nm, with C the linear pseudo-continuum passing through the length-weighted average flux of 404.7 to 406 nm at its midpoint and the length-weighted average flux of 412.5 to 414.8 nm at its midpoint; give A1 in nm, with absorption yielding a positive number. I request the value 0.09 nm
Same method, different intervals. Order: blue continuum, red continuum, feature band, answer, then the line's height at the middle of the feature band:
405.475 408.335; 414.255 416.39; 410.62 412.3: 0.06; 6.72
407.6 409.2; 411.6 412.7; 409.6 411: 0.18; 6.85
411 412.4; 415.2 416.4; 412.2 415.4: -0.09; 6.8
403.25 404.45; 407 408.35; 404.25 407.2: 0.01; 6.57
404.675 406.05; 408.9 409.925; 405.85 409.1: 0.08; 6.86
